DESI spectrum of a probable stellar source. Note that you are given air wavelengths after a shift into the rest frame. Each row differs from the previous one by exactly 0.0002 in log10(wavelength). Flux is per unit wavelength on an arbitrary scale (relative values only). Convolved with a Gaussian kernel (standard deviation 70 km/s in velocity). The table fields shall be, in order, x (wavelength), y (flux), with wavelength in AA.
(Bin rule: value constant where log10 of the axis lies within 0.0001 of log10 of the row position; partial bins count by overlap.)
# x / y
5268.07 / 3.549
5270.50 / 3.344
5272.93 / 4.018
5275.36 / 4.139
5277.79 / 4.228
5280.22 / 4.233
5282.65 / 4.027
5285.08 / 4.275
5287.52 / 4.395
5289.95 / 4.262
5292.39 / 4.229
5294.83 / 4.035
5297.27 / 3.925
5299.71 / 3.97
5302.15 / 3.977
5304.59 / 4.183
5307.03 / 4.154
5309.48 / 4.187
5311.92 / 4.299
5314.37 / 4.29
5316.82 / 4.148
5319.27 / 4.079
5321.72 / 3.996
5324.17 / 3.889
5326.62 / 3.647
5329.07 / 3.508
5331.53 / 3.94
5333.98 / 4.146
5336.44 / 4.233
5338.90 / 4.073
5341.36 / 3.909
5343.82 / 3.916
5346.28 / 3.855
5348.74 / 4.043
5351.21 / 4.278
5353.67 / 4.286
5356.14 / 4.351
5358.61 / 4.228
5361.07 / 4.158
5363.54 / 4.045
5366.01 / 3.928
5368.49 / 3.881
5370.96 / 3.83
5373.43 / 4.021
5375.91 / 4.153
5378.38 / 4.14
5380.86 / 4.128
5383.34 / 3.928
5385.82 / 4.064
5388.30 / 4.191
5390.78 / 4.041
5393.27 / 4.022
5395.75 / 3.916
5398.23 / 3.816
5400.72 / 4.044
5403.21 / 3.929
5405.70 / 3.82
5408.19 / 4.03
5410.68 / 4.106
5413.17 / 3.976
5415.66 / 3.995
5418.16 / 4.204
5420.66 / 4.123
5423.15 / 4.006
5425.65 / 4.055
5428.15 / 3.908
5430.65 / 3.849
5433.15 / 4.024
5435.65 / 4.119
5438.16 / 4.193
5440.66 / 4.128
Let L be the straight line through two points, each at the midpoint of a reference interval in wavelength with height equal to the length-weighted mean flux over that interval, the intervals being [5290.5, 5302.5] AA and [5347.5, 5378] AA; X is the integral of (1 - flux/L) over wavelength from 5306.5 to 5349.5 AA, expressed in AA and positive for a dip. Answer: 0.6 AA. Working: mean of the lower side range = 4.04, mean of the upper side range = 4.1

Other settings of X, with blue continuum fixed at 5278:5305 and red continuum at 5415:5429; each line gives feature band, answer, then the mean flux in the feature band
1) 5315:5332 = 0.9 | 3.9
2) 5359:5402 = 0.6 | 4.02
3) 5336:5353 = 0.3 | 4.04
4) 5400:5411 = 0.2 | 3.97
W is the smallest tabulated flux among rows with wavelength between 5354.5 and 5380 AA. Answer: 3.83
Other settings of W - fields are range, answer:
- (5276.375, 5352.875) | 3.508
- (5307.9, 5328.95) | 3.647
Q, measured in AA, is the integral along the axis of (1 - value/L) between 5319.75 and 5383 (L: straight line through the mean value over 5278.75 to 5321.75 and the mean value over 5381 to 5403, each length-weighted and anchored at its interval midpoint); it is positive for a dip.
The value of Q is 0.7 AA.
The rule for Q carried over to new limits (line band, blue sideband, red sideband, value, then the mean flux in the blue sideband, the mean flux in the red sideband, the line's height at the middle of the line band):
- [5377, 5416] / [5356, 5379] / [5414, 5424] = 0.6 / 4.06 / 4.08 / 4.07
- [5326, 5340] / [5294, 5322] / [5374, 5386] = 0.6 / 4.11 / 4.08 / 4.1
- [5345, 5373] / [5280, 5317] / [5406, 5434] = 0.1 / 4.16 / 4.02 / 4.09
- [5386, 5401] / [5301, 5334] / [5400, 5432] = 0.0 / 4.03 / 4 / 4.01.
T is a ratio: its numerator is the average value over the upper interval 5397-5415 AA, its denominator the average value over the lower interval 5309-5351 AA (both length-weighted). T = 1.0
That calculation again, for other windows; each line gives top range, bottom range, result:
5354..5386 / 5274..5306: 0.98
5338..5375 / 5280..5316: 0.97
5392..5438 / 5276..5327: 0.97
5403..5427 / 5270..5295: 0.97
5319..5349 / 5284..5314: 0.95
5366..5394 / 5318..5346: 1.02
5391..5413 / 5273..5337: 0.97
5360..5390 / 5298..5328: 0.99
